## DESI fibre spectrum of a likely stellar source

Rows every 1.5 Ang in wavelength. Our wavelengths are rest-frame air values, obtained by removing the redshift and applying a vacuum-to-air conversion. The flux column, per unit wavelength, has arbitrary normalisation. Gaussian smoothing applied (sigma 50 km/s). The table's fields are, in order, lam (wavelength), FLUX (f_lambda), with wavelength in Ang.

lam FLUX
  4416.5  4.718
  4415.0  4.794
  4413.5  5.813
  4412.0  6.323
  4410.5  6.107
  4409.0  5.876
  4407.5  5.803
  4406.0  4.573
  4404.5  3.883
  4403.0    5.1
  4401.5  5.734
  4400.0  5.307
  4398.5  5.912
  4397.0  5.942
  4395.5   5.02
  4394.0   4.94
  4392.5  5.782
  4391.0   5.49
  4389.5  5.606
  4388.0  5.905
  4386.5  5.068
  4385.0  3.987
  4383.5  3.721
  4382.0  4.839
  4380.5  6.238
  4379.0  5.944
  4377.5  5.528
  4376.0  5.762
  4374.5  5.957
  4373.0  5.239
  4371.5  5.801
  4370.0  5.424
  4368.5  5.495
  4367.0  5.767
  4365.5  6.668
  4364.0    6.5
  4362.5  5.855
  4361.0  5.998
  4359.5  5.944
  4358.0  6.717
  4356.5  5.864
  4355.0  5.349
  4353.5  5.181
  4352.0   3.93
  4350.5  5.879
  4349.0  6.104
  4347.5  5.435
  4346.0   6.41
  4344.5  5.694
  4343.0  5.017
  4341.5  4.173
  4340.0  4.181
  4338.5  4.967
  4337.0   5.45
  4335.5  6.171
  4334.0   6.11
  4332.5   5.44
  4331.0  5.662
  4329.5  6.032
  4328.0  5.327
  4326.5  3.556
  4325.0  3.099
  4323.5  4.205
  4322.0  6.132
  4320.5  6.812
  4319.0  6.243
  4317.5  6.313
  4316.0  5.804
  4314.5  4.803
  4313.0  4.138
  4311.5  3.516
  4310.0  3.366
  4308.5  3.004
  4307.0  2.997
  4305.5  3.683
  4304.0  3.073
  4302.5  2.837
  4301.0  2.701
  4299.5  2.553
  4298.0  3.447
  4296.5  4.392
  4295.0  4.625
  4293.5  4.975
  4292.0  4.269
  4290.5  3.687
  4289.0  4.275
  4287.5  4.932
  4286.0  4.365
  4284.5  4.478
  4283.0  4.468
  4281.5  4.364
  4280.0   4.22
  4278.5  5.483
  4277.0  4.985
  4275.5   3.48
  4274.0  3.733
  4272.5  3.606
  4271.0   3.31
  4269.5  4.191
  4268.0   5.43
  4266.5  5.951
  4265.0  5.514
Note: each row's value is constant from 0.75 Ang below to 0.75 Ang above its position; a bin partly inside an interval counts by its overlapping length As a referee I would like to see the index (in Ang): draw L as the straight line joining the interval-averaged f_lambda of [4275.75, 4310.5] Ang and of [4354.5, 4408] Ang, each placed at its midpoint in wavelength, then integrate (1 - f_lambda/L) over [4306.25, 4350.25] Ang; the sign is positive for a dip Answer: -4.4 Ang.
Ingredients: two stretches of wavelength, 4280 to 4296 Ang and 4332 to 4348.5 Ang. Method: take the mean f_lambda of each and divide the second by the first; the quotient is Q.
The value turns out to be 1.21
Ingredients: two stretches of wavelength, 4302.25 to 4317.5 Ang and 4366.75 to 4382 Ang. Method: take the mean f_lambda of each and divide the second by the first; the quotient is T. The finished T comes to 1.46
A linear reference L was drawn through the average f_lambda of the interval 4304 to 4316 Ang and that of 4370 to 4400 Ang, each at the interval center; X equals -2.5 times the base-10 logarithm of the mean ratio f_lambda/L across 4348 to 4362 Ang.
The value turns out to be -0.193 mag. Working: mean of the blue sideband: 3.74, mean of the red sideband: 5.4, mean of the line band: 5.66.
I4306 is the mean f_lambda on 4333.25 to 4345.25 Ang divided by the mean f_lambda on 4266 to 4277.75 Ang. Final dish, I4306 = 1.21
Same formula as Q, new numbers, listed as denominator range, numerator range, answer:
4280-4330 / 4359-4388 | 1.29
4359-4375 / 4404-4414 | 0.94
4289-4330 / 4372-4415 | 1.26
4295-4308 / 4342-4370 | 1.75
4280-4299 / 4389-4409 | 1.23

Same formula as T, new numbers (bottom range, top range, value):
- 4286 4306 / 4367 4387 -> 1.39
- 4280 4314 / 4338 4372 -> 1.45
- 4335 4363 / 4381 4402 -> 0.96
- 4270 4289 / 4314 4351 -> 1.26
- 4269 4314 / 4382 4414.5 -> 1.36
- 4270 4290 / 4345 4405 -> 1.30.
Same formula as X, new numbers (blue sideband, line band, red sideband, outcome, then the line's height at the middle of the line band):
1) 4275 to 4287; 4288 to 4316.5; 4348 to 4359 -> 0.261 mag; 4.82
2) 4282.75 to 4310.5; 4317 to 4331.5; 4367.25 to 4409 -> -0.242 mag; 4.26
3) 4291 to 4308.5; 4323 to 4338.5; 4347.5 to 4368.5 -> -0.074 mag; 4.76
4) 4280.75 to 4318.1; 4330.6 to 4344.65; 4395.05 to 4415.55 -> -0.159 mag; 4.55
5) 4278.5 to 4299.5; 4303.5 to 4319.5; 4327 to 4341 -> 0.153 mag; 4.87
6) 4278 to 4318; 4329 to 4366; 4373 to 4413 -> -0.179 mag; 4.77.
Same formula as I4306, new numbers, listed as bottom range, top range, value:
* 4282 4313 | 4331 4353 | 1.41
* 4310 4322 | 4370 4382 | 1.08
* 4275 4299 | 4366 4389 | 1.23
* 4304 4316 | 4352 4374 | 1.54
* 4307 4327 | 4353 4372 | 1.27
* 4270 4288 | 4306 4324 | 1.12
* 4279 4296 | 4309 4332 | 1.12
